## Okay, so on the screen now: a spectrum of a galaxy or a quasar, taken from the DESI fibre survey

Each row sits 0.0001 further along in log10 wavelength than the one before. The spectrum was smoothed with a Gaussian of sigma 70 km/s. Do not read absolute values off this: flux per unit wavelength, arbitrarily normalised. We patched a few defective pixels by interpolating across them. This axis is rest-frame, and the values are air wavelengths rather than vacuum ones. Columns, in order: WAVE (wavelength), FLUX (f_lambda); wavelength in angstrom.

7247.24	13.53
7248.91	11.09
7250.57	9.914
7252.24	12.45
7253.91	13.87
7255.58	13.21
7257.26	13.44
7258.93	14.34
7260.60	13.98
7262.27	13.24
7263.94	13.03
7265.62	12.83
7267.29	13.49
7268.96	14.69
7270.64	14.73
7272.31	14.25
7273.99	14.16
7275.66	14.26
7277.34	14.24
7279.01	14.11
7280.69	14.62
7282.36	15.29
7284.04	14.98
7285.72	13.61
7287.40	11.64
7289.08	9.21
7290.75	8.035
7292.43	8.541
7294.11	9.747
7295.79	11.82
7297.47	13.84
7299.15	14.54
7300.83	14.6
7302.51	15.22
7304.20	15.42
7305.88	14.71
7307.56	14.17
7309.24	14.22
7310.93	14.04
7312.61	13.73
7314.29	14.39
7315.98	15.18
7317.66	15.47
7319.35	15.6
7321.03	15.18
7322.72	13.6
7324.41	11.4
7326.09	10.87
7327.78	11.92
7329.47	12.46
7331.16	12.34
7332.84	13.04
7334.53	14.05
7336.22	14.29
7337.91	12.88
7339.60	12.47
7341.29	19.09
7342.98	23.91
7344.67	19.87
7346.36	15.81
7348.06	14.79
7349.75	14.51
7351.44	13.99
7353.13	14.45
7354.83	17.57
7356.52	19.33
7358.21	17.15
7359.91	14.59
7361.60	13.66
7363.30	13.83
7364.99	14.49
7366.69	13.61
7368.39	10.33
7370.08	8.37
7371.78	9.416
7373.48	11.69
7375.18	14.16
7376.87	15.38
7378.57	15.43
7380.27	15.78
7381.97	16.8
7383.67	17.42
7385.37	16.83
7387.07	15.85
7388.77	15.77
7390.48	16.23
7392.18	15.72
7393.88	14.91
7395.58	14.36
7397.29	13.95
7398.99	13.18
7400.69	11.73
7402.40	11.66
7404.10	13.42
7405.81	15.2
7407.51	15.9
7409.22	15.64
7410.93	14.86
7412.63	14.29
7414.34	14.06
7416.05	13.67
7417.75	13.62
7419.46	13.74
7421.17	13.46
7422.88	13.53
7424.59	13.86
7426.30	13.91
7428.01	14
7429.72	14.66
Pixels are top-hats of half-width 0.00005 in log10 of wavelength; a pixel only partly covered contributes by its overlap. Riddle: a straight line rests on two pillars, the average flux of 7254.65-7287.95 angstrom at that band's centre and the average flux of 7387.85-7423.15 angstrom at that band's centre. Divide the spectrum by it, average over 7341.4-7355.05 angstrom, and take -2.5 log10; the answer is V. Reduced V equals -0.20 mag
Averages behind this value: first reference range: 13.9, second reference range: 14.2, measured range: 16.9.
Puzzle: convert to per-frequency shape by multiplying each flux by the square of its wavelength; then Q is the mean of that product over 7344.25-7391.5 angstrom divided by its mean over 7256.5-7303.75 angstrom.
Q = 1.15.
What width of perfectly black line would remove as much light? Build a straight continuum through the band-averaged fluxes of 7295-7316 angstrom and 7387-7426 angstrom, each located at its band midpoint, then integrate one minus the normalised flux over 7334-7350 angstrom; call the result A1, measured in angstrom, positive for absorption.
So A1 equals -2.3 angstrom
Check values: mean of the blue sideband 14.3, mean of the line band 16.3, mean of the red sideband 14.2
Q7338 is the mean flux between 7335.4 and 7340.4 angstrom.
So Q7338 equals 13.2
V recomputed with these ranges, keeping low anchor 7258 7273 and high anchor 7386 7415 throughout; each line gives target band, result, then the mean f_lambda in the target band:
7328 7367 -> -0.08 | 15.3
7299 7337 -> 0.01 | 13.9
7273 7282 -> -0.03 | 14.3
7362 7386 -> 0.05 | 13.8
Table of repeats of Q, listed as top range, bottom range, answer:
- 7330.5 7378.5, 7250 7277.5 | 1.11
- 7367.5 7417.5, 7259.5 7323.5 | 1.07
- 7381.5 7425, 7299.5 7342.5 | 1.06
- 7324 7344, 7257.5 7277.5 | 1.04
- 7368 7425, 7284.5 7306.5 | 1.17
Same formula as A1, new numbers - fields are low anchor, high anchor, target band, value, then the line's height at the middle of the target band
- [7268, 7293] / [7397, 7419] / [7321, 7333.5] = 0.94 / 13.4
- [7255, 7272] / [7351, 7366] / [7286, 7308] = 2.96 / 14.3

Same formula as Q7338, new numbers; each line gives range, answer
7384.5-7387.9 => 16.4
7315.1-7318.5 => 15.3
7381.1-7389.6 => 16.5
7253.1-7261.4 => 13.8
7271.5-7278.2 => 14.2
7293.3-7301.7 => 12.9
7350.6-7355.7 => 15.4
